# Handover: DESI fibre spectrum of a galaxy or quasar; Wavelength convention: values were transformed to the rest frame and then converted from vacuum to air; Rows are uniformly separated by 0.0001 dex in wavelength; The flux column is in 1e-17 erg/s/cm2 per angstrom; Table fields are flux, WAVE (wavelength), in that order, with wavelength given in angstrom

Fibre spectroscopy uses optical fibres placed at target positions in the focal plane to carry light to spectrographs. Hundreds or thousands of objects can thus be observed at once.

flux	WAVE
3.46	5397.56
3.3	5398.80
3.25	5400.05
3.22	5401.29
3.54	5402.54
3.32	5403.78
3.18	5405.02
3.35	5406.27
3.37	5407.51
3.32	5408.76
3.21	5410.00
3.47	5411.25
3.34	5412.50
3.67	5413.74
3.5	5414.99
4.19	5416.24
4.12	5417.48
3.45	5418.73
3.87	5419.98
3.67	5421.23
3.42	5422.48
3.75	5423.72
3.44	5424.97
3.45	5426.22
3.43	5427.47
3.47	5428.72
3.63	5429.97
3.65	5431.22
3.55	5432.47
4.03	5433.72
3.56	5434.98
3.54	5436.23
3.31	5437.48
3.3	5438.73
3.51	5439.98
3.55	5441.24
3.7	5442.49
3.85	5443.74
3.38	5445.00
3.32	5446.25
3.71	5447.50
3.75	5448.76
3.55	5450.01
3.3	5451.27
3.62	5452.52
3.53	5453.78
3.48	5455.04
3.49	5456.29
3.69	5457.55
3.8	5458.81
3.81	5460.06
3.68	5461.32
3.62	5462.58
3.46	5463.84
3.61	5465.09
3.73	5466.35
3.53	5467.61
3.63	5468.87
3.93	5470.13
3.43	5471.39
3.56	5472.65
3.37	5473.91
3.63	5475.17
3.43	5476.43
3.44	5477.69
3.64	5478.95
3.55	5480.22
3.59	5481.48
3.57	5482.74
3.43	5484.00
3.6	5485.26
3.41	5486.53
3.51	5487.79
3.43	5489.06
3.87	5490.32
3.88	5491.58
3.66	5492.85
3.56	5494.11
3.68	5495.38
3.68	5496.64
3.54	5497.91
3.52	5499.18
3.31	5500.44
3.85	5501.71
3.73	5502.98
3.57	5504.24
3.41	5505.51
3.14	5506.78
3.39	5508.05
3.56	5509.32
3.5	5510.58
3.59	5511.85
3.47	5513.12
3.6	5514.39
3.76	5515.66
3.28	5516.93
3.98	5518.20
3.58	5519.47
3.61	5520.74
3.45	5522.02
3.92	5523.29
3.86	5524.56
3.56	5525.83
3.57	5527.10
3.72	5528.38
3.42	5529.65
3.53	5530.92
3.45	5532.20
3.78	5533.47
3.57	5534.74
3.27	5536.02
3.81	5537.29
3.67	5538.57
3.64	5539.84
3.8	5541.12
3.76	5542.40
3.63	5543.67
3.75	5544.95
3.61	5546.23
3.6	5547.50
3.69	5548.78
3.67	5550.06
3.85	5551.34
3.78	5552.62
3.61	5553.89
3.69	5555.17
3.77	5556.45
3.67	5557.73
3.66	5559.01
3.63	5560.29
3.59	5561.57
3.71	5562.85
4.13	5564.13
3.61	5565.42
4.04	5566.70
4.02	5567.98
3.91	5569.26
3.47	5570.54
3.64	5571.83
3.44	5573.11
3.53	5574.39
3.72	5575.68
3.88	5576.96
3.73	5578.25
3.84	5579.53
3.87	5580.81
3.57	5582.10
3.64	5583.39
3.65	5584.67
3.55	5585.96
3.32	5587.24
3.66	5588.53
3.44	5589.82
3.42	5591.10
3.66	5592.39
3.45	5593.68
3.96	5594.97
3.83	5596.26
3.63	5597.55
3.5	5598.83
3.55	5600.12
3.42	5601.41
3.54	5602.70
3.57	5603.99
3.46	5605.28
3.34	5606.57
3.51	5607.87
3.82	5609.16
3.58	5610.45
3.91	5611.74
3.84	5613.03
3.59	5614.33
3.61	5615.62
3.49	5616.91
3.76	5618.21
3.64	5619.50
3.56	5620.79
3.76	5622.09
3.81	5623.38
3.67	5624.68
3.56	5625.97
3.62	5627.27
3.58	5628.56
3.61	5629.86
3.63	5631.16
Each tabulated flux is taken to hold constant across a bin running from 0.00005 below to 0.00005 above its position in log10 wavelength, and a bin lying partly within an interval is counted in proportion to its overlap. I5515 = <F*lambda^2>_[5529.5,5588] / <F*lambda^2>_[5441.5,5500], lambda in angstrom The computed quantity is 1.06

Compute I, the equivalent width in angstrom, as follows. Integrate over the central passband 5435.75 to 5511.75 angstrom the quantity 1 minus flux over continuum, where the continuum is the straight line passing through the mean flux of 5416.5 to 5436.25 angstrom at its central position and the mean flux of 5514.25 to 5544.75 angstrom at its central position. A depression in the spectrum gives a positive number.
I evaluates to 1.6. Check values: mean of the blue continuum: 3.64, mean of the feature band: 3.56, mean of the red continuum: 3.64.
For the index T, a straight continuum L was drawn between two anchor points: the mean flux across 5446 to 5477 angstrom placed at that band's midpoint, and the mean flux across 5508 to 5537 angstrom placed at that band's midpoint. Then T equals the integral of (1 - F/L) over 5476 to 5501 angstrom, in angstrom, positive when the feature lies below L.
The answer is 0.2 angstrom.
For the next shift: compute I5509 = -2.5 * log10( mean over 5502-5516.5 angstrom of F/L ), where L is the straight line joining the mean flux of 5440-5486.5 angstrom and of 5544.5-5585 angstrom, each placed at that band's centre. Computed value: 0.035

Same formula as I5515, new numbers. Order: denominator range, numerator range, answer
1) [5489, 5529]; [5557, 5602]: 1.04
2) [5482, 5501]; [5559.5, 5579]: 1.07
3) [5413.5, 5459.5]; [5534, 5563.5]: 1.06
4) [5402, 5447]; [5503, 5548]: 1.05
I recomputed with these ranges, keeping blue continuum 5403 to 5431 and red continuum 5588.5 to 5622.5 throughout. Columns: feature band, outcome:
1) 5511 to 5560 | -0.92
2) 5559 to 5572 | -0.66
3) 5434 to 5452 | 0.04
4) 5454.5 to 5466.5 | -0.29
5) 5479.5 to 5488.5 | 0.09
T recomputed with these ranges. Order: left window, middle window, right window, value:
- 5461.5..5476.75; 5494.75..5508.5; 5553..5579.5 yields 0.38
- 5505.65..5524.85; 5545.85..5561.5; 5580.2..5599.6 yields -0.41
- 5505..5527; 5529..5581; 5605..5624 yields -1.32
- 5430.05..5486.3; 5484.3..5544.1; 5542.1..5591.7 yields 0.60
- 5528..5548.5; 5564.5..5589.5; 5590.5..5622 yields -0.50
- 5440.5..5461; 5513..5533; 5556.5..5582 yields 0.37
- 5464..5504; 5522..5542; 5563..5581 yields 0.29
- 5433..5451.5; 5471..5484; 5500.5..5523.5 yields 0.16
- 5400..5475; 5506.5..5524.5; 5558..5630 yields 0.13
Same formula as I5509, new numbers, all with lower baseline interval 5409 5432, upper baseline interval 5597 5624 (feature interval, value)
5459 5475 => -0.007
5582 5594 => 0.023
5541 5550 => -0.023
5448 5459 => 0.008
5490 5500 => -0.018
